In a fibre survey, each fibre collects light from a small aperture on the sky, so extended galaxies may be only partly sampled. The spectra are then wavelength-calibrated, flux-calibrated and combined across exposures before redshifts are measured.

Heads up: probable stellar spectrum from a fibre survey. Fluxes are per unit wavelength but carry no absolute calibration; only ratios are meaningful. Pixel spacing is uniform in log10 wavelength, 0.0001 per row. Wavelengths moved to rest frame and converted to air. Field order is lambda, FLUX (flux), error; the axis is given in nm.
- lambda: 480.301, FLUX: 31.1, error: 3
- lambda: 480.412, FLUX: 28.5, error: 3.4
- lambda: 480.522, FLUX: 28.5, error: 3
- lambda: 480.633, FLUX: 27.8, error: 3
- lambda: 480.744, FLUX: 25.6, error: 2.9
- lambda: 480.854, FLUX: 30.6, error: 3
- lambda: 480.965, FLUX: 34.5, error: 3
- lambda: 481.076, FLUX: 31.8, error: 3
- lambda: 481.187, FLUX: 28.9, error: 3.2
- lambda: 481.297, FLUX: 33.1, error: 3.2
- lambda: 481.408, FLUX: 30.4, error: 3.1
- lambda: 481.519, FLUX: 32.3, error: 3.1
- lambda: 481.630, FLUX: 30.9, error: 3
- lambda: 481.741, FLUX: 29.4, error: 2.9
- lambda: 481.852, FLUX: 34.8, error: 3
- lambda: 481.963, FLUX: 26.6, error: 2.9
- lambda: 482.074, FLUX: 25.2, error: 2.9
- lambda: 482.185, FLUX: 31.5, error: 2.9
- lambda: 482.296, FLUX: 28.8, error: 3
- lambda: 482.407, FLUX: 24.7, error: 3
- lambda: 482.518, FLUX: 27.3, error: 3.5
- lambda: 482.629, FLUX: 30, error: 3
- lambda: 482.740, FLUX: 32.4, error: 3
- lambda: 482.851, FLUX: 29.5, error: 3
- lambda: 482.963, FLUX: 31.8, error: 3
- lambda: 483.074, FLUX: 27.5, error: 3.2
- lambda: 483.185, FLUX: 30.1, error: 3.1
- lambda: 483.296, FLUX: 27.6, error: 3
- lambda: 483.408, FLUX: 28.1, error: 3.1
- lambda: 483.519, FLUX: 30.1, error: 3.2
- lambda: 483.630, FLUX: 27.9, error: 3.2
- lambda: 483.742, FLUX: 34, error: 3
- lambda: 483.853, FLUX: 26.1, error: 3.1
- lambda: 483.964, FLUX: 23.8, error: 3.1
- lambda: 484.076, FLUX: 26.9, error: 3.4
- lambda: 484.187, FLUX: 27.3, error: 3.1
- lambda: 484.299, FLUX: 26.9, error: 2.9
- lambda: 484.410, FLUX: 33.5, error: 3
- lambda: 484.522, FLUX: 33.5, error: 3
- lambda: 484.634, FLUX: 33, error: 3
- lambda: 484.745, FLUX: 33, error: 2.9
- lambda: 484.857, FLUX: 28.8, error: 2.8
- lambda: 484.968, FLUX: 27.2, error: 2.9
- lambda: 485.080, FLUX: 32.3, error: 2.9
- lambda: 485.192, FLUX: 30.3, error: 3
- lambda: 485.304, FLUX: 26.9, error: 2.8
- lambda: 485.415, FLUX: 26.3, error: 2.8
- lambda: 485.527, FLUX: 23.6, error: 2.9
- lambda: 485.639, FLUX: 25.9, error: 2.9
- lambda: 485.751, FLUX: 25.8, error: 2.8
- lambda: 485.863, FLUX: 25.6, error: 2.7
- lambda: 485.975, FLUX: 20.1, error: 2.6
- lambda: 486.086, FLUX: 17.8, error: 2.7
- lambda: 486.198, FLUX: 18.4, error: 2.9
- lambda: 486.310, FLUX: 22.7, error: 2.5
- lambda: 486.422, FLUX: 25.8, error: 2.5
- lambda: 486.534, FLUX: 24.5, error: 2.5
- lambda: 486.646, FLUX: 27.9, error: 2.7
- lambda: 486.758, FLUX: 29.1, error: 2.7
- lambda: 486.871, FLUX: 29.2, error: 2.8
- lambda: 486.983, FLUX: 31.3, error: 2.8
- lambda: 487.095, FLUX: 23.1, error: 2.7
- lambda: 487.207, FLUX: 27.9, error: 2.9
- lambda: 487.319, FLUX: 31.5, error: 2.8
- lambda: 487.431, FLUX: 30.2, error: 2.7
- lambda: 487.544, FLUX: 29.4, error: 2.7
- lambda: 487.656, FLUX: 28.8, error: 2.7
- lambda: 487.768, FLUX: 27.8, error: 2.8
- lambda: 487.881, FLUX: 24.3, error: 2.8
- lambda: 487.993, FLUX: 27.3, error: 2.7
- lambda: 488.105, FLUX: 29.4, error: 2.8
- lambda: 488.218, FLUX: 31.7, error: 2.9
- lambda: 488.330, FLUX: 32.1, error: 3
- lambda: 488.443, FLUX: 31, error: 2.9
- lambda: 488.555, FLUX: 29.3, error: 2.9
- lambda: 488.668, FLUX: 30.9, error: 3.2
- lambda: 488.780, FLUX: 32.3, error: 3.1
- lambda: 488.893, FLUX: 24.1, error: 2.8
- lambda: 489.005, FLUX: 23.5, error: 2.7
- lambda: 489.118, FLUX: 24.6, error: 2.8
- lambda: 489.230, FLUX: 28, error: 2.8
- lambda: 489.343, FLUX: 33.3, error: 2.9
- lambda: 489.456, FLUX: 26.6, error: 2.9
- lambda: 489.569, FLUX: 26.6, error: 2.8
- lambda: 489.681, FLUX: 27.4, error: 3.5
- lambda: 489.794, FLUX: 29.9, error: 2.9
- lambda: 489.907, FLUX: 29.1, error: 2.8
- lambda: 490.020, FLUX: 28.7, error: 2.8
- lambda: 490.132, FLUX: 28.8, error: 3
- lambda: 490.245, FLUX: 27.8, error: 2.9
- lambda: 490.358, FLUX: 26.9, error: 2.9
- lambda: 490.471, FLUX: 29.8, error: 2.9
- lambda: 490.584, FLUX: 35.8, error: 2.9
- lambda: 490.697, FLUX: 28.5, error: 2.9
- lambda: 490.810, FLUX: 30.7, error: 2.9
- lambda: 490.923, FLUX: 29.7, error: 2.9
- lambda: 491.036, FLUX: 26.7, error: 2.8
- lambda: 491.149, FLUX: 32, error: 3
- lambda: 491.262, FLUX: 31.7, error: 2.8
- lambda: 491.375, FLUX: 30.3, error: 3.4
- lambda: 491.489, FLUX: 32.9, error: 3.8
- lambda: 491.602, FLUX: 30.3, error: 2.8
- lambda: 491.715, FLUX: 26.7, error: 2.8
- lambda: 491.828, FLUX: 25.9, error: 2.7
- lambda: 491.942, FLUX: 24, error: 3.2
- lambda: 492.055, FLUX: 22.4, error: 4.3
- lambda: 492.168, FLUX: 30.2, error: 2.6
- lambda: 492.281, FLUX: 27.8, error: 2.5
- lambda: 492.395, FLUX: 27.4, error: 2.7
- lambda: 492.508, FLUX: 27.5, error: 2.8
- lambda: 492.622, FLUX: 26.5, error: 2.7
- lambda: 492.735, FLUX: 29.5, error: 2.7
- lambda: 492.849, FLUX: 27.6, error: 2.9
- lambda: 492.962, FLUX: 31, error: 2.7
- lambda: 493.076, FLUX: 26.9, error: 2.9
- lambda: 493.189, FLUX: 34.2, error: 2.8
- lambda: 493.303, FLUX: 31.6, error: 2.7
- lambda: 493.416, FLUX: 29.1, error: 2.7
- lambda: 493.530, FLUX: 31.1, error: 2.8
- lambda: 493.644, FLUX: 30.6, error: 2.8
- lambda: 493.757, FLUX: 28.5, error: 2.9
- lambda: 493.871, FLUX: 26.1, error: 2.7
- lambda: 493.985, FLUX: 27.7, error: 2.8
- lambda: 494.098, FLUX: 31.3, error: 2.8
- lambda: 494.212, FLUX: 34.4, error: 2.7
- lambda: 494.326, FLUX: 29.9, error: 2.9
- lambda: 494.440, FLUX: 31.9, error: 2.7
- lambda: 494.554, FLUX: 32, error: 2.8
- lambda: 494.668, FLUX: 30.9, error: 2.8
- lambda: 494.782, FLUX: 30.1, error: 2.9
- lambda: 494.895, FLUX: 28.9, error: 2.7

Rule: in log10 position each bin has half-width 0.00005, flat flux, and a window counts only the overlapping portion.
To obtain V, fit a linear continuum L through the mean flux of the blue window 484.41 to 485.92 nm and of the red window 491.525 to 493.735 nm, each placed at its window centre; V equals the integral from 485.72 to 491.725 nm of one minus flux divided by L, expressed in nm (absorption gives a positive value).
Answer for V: 0.11 nm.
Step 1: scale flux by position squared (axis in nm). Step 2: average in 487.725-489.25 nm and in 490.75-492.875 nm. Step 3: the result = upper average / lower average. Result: 1.02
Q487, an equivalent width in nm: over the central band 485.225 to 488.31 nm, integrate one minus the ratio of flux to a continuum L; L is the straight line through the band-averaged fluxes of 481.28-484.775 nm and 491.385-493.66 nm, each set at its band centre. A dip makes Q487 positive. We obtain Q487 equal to 0.29 nm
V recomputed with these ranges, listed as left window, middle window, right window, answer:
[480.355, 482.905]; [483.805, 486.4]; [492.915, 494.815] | 0.27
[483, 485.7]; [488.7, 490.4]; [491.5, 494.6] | 0.06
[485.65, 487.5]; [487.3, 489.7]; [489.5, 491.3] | -0.10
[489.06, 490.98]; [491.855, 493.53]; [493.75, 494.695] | 0.09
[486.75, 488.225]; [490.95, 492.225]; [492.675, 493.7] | 0.05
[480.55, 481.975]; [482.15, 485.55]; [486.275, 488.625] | 0.06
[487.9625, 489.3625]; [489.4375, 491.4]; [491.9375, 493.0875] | -0.07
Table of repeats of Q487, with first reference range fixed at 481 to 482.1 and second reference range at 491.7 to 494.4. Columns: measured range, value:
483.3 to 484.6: 0.05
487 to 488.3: 0.05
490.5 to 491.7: -0.07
